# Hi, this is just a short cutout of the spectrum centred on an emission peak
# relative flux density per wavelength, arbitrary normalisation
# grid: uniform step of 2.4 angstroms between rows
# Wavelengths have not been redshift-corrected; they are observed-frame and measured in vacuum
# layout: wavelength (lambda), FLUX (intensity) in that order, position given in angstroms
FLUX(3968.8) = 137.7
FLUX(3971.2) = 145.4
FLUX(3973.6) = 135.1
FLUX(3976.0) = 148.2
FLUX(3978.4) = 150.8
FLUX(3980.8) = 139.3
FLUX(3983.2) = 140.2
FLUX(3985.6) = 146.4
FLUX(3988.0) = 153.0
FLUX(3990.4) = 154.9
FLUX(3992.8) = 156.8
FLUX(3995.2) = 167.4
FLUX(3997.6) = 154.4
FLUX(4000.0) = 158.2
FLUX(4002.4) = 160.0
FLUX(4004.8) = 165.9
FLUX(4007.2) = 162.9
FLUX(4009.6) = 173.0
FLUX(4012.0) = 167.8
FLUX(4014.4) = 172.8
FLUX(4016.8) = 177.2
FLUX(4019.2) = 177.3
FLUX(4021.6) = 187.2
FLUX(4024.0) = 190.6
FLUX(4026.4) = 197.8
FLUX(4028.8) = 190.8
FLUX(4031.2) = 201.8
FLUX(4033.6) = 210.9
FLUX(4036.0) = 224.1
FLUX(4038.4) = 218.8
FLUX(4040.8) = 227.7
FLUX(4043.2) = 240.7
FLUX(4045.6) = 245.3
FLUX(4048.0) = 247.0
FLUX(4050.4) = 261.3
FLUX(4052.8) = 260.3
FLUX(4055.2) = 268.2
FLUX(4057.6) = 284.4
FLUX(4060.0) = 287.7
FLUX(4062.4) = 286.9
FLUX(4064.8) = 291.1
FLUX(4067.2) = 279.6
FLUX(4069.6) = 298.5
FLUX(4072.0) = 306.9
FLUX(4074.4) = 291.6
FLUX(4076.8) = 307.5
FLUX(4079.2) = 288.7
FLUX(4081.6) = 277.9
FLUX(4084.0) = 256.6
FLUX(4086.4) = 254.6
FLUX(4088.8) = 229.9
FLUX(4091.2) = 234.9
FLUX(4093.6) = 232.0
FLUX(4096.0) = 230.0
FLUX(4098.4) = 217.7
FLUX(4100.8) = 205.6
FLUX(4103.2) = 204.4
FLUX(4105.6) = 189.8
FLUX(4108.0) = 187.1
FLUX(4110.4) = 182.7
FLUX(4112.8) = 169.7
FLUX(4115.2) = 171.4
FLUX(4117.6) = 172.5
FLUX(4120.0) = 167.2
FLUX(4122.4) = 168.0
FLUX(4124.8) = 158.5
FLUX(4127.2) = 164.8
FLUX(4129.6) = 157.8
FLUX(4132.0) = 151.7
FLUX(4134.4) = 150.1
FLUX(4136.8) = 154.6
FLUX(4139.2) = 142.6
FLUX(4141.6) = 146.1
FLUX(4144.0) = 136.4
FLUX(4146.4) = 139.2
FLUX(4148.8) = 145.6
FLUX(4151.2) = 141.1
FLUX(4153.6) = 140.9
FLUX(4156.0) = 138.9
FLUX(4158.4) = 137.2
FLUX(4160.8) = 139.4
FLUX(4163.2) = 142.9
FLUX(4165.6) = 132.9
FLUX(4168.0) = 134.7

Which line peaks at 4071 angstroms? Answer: C IV 1549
